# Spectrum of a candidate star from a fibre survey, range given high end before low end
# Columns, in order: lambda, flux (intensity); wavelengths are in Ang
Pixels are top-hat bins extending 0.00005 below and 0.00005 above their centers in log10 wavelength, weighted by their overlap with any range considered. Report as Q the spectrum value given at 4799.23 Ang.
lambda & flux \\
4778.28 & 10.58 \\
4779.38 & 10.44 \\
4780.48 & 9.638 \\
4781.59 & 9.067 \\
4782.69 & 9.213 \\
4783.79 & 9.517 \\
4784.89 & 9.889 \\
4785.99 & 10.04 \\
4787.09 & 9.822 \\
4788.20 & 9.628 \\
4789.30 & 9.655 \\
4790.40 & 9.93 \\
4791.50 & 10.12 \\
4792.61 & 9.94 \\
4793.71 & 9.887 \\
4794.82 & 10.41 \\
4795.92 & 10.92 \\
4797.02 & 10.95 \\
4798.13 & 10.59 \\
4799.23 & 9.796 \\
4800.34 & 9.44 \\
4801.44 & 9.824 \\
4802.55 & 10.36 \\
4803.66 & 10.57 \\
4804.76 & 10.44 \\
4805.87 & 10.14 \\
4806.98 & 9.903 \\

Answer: 9.796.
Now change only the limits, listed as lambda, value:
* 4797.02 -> 10.95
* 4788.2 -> 9.628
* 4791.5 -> 10.12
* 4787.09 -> 9.822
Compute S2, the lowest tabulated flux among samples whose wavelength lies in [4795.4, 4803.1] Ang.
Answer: 9.44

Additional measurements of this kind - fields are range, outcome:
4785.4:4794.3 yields 9.628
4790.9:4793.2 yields 9.94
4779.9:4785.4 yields 9.067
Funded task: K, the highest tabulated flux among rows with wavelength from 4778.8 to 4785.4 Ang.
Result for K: 10.44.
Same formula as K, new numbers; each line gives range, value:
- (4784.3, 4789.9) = 10.04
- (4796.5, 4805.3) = 10.95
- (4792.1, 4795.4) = 10.41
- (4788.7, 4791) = 9.93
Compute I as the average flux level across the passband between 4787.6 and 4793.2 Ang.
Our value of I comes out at 9.85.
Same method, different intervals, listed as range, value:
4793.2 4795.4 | 10.2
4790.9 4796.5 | 10.3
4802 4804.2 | 10.4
